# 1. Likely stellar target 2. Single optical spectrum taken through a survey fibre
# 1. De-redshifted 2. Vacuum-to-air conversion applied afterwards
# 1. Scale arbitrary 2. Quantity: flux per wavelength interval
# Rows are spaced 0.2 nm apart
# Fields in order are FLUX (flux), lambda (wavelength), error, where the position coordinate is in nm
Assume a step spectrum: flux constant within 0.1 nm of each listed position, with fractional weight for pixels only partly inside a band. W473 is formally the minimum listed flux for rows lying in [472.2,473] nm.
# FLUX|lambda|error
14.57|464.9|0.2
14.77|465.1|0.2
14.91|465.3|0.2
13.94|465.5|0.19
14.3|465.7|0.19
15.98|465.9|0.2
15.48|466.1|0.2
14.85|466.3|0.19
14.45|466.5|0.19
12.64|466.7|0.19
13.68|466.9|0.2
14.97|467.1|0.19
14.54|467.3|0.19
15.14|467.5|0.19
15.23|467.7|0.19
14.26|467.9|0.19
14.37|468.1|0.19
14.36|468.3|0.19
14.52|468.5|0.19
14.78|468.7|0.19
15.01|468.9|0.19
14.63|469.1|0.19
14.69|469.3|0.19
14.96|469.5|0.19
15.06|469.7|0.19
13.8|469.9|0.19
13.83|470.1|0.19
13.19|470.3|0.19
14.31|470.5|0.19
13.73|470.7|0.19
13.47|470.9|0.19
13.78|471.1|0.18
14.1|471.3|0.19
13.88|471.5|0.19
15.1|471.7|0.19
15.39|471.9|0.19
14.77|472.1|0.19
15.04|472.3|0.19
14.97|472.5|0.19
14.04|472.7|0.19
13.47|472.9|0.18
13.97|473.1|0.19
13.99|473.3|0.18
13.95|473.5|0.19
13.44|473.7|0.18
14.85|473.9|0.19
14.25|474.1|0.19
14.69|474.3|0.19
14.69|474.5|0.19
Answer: 13.47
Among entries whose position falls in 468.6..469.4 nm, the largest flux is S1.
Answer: 15.01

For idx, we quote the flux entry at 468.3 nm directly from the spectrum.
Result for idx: 14.36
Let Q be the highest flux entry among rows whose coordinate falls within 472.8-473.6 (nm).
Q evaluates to 13.99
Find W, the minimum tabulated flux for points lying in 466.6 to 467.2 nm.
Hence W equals 12.64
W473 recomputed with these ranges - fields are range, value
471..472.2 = 13.78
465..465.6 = 13.94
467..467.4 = 14.54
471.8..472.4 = 14.77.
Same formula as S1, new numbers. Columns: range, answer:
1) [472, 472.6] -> 15.04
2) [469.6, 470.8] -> 15.06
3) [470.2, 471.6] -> 14.31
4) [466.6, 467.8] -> 15.23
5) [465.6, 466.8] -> 15.98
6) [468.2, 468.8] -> 14.78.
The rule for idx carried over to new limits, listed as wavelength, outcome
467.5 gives 15.14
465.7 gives 14.3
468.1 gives 14.37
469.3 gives 14.69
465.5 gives 13.94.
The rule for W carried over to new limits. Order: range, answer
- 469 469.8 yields 14.63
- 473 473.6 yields 13.95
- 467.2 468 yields 14.26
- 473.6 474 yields 13.44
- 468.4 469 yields 14.52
